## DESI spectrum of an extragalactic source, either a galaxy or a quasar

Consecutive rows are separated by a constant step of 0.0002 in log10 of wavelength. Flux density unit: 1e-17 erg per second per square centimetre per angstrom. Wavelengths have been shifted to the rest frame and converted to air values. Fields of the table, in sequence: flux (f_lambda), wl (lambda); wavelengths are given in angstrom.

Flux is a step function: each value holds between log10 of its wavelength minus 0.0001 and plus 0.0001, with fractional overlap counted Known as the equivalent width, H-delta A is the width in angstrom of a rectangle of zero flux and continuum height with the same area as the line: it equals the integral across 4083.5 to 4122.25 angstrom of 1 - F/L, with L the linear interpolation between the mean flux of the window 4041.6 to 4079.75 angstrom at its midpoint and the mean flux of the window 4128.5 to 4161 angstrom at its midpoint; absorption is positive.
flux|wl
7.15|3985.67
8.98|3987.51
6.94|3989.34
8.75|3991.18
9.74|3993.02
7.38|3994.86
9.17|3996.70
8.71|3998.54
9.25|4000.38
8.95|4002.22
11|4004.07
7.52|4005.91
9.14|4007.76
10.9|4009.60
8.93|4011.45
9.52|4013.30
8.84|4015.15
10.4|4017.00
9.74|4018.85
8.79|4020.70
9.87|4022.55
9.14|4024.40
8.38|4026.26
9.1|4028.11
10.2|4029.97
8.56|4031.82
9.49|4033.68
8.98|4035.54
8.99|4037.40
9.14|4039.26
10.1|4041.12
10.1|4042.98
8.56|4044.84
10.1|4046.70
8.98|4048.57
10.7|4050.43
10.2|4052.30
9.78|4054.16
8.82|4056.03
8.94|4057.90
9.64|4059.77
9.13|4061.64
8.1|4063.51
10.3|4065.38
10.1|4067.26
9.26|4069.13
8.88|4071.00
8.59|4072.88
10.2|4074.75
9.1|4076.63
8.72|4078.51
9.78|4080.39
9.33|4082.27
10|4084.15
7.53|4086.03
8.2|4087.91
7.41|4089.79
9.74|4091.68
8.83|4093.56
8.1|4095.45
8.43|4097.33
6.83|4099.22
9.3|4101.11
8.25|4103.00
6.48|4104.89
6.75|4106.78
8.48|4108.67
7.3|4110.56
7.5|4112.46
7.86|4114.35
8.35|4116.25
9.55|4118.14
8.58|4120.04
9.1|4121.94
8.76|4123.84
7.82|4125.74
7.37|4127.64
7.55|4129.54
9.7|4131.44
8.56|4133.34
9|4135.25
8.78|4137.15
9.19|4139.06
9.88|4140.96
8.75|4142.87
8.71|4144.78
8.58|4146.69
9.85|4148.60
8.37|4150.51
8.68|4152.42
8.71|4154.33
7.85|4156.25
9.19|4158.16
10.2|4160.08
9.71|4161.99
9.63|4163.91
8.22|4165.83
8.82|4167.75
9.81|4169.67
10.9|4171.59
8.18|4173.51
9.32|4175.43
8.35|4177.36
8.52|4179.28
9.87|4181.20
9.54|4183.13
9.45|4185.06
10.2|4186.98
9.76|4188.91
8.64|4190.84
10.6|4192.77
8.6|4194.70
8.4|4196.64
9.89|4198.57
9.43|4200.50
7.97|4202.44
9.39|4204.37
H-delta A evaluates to 4.1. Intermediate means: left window 9.42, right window 8.91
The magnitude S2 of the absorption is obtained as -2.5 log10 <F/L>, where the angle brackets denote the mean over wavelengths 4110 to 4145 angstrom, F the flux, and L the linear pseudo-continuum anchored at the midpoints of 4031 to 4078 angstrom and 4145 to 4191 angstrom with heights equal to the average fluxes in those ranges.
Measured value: 0.09 mag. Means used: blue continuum 9.38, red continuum 9.18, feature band 8.55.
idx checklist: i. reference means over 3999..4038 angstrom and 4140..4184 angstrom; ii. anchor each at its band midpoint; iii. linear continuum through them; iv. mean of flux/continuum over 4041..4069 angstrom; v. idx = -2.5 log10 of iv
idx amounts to -0.03 mag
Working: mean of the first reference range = 9.31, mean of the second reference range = 9.11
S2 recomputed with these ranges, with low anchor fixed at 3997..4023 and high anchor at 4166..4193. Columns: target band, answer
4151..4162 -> 0.05 mag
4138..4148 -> 0.04 mag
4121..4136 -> 0.11 mag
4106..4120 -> 0.17 mag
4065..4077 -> -0.01 mag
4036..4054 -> -0.03 mag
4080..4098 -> 0.08 mag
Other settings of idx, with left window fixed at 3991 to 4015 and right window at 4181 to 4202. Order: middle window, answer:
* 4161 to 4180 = 0.029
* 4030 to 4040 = 0.008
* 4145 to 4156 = 0.073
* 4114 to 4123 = 0.070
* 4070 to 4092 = 0.040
